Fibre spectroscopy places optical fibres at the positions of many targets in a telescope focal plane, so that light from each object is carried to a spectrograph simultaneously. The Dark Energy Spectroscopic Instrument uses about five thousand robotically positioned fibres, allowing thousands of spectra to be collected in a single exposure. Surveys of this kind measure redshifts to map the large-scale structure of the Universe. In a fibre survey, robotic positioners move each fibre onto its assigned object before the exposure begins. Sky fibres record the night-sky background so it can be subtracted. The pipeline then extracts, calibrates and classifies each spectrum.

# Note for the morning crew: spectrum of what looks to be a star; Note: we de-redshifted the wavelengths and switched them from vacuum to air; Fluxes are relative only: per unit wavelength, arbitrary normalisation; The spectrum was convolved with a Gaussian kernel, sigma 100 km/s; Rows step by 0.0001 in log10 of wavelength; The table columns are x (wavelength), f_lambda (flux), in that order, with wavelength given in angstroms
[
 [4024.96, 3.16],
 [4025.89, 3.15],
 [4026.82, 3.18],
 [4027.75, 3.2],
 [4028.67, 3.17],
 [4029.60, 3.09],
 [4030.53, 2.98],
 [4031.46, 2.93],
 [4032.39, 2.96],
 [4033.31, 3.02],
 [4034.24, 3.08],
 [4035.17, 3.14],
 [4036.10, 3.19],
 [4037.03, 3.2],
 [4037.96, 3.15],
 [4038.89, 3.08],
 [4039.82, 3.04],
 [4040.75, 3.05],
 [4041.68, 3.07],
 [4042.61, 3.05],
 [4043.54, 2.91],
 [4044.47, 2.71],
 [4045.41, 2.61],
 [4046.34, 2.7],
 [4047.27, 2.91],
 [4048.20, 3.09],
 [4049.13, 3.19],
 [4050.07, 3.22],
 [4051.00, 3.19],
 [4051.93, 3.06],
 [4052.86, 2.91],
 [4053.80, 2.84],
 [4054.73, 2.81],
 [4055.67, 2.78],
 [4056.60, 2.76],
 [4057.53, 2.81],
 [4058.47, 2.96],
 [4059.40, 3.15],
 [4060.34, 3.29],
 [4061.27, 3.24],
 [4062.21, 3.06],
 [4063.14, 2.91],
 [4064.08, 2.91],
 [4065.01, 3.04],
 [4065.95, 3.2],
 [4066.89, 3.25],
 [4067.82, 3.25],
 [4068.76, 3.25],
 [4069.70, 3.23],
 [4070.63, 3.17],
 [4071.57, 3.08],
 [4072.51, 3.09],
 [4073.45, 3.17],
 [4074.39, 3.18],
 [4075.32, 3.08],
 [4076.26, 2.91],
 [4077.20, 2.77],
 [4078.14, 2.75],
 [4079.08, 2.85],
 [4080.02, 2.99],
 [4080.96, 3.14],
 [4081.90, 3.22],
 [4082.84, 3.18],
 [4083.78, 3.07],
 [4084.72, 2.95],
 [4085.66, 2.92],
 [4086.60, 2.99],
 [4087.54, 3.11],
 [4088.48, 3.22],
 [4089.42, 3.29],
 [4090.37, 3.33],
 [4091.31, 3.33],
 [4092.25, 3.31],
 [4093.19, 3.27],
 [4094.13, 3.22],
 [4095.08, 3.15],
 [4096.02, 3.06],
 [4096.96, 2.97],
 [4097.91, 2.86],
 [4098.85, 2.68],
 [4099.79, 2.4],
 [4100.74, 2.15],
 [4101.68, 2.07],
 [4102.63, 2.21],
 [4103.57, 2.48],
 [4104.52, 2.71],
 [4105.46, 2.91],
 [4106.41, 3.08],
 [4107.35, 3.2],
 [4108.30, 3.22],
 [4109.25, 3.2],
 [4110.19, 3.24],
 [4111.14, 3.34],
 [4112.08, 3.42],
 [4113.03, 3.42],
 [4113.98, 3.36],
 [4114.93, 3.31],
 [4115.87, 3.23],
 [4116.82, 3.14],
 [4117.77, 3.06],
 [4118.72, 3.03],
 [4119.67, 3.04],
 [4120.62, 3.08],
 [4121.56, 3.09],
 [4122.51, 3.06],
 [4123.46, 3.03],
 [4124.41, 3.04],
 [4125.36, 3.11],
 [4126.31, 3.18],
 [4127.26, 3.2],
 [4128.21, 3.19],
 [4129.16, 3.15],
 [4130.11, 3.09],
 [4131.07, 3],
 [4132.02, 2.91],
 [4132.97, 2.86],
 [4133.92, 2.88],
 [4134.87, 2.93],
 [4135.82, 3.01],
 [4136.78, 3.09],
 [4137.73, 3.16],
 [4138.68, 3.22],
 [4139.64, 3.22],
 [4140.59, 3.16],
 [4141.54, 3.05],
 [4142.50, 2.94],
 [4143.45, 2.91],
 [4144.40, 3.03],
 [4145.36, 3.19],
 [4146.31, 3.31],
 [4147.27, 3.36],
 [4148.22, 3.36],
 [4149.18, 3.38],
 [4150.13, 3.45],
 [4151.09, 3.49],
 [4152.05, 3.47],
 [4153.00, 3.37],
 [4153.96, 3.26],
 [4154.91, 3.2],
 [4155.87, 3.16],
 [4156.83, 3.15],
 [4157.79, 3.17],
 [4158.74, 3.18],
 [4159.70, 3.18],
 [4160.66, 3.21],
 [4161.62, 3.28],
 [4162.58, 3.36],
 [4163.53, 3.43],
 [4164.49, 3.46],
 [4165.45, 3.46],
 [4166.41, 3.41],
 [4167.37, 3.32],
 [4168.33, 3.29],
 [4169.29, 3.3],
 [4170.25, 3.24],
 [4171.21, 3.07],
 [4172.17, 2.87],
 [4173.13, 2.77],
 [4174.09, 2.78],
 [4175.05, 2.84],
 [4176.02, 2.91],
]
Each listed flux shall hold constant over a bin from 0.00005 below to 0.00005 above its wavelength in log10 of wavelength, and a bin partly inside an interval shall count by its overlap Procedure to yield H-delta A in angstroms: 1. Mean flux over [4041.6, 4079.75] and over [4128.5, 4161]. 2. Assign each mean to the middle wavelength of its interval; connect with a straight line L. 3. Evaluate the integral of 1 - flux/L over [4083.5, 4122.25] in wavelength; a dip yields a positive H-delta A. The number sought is 0.7 angstroms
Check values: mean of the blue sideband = 3.01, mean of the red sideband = 3.16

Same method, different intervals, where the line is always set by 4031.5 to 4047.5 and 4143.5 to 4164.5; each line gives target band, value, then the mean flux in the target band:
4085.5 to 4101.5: 0.7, 3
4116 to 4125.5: 0.4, 3.07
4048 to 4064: 0.1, 3.01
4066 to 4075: -0.3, 3.19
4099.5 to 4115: 1.2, 2.92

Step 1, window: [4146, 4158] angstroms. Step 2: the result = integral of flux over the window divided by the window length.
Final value 3.32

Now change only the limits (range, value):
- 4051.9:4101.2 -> 3.03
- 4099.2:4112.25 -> 2.82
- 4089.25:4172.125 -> 3.12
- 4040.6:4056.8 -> 2.94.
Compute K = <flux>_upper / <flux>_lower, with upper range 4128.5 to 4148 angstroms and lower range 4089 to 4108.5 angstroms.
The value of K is 1.1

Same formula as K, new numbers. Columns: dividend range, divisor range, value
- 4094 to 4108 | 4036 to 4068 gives 0.91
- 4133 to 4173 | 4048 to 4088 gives 1.05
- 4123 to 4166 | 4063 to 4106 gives 1.07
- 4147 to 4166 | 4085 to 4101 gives 1.10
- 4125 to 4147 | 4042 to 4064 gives 1.04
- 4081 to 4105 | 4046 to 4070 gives 0.96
